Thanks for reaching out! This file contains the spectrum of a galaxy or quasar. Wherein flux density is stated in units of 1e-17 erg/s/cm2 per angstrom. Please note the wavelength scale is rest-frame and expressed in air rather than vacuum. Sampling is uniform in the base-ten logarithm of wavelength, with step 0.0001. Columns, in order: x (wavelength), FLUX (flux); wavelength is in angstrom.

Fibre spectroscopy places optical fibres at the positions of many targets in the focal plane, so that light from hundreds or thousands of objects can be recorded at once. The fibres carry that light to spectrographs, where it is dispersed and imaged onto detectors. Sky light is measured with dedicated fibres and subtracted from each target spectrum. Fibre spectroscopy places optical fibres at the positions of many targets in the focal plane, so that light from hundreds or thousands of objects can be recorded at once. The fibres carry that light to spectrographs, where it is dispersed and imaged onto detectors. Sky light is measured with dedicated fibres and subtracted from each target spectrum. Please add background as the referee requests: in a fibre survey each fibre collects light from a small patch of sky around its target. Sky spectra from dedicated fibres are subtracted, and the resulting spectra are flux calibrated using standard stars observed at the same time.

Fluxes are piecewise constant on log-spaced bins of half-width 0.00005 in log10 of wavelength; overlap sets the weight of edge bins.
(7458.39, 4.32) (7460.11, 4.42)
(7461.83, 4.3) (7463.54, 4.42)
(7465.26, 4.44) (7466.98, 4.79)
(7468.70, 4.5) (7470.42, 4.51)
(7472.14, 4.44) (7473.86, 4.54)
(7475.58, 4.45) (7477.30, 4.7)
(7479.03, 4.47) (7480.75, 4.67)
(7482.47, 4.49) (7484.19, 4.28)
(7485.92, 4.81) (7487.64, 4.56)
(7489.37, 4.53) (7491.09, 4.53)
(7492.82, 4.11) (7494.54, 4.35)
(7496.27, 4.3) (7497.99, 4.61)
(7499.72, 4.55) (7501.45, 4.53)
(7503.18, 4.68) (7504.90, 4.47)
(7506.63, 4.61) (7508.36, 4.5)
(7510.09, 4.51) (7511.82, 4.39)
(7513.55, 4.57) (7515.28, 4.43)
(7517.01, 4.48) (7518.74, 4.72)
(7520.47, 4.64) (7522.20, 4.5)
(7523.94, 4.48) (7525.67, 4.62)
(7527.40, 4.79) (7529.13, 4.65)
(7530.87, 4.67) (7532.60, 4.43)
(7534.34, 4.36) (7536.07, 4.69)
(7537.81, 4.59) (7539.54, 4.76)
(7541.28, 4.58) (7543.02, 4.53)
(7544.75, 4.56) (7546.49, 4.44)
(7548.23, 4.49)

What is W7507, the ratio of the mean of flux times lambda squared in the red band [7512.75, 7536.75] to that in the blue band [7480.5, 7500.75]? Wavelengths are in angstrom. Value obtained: 1.03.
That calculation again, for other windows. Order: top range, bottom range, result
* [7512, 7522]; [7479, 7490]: 1.01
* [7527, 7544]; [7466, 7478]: 1.03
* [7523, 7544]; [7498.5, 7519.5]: 1.02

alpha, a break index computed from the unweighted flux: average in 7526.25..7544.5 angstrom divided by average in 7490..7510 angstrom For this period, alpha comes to 1.03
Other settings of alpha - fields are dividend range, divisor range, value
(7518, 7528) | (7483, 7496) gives 1.04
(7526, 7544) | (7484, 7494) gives 1.03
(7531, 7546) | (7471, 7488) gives 1.01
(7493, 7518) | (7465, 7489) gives 0.99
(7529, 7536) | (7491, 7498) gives 1.04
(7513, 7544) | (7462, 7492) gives 1.01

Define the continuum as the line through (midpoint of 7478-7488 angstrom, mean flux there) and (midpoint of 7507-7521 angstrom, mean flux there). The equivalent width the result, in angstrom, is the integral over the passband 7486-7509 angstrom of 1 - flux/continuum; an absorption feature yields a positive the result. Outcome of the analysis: 0.2 angstrom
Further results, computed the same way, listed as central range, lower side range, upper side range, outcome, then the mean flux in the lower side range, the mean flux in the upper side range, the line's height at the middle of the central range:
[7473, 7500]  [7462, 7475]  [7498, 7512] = 0.2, 4.51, 4.54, 4.52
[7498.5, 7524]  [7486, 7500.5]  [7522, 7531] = 0.0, 4.46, 4.62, 4.55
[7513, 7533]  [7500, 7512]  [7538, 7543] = 0.0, 4.54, 4.63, 4.58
